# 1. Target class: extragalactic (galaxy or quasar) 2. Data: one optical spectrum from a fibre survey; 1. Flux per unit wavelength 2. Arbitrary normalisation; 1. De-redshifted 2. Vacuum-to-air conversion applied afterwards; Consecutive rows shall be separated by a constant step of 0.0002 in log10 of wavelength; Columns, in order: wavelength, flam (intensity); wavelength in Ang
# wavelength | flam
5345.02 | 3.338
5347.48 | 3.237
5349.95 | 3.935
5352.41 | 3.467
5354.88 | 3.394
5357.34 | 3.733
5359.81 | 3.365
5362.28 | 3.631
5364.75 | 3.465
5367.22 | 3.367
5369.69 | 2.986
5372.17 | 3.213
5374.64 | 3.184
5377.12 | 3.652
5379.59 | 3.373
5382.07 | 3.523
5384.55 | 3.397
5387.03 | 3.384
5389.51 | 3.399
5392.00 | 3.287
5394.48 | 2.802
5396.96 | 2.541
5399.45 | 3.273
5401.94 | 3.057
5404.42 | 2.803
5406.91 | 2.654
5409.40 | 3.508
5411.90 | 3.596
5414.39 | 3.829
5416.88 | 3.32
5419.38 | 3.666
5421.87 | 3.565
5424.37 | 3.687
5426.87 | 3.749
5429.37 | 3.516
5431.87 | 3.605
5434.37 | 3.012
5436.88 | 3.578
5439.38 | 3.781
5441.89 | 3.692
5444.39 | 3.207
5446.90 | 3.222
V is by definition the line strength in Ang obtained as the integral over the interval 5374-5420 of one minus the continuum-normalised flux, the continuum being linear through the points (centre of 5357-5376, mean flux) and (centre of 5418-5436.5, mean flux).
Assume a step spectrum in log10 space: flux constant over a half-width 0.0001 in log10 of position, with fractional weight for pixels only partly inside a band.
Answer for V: 2.3 Ang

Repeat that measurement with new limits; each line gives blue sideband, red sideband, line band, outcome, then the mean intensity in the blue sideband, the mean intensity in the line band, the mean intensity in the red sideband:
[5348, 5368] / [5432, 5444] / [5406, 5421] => 0.3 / 3.54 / 3.45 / 3.5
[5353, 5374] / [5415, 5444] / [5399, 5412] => 1.5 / 3.39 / 3.1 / 3.56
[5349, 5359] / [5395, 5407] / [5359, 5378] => 0.2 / 3.61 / 3.35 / 2.88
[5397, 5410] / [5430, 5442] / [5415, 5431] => -1.4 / 2.99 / 3.59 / 3.52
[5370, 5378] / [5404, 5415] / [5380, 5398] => 0.4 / 3.29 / 3.21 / 3.28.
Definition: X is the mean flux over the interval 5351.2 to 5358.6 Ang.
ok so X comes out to 3.53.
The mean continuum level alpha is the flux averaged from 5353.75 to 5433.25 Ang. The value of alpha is 3.36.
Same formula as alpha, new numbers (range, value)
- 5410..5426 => 3.61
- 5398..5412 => 3.1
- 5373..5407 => 3.18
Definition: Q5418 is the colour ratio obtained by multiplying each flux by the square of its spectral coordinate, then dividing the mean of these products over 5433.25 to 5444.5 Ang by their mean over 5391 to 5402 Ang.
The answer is 1.19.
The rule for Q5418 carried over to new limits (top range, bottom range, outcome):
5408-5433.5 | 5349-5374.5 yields 1.07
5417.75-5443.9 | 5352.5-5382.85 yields 1.07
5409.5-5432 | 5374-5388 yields 1.07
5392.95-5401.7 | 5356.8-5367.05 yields 0.84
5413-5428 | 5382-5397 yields 1.14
